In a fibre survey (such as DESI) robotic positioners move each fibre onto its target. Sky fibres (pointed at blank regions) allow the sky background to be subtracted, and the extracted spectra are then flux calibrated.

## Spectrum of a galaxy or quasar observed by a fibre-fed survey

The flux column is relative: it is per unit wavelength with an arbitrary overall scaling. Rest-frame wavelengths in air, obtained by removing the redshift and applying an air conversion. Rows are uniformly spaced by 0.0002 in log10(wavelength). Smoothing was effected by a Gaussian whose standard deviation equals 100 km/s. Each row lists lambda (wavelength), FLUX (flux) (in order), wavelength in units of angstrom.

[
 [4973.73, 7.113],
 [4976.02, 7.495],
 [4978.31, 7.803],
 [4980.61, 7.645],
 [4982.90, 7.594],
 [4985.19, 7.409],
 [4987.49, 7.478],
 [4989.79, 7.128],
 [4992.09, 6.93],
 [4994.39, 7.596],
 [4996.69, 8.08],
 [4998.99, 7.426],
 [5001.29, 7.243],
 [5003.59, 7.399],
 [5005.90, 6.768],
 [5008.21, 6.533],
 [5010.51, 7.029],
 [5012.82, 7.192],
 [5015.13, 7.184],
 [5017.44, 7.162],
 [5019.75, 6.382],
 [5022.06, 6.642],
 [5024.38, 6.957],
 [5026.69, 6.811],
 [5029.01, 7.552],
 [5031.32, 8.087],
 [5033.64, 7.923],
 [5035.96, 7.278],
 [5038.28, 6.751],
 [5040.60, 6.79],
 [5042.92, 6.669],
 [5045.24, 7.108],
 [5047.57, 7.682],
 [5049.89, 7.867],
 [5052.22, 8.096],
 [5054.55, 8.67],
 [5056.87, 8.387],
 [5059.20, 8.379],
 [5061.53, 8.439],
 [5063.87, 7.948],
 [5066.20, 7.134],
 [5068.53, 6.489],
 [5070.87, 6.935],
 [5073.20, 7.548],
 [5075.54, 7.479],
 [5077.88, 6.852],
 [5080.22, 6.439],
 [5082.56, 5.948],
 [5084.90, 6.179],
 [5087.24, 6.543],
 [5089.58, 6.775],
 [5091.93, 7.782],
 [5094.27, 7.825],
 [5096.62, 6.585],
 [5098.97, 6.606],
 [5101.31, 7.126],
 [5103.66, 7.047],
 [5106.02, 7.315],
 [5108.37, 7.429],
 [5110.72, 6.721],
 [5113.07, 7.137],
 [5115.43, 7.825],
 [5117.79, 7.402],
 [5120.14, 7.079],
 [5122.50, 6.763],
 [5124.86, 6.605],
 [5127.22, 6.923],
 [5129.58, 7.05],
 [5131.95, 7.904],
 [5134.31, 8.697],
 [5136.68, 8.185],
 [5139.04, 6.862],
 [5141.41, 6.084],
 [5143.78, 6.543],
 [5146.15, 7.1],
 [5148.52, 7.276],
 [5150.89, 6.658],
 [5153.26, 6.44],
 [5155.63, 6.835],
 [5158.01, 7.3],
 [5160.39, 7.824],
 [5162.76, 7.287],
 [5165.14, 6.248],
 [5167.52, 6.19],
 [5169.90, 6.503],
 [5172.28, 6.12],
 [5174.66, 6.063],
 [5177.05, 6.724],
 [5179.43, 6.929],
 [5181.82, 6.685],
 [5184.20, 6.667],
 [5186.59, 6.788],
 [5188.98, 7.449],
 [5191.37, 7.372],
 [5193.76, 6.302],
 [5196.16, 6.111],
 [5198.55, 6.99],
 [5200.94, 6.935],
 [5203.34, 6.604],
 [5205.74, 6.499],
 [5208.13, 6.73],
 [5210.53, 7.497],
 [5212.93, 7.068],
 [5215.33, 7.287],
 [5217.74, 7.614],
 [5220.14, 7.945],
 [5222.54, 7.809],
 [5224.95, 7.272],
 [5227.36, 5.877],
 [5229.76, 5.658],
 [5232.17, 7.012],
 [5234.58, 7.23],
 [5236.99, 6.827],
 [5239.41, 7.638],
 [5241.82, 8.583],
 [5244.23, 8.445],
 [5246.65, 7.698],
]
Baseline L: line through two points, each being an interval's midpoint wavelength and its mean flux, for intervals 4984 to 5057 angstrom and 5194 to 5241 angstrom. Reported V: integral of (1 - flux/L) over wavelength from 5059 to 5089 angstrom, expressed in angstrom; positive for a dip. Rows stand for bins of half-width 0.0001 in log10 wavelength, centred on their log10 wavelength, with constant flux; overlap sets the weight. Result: 0.69 angstrom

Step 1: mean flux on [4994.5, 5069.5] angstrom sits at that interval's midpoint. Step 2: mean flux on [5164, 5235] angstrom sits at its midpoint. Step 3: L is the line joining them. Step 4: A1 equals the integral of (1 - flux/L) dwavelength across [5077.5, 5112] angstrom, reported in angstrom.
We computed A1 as 1.4 angstrom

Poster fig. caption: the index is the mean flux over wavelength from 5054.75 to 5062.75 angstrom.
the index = 8.43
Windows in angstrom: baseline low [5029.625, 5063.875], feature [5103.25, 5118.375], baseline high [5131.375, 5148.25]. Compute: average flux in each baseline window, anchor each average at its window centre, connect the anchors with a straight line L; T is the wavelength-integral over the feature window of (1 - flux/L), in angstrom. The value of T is 0.3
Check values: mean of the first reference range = 7.73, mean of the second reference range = 7.32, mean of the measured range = 7.27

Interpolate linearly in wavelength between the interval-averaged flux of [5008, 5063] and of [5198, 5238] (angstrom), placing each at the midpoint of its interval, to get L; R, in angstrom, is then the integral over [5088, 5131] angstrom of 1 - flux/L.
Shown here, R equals 0.8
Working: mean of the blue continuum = 7.42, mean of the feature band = 7.11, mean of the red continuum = 6.99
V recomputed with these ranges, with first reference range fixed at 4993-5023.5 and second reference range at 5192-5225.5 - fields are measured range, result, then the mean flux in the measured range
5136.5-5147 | 0.4 angstrom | 6.83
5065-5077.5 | 0.0 angstrom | 7.1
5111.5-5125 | -0.2 angstrom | 7.16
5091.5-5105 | -0.1 angstrom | 7.13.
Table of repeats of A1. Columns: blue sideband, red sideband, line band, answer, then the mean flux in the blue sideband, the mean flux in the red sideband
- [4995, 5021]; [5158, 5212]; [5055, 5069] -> -1.8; 7.14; 6.77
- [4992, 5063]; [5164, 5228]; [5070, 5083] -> 0.6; 7.4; 6.83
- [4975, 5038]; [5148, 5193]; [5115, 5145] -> -1.3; 7.28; 6.8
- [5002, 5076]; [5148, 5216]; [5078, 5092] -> 1.2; 7.35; 6.8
